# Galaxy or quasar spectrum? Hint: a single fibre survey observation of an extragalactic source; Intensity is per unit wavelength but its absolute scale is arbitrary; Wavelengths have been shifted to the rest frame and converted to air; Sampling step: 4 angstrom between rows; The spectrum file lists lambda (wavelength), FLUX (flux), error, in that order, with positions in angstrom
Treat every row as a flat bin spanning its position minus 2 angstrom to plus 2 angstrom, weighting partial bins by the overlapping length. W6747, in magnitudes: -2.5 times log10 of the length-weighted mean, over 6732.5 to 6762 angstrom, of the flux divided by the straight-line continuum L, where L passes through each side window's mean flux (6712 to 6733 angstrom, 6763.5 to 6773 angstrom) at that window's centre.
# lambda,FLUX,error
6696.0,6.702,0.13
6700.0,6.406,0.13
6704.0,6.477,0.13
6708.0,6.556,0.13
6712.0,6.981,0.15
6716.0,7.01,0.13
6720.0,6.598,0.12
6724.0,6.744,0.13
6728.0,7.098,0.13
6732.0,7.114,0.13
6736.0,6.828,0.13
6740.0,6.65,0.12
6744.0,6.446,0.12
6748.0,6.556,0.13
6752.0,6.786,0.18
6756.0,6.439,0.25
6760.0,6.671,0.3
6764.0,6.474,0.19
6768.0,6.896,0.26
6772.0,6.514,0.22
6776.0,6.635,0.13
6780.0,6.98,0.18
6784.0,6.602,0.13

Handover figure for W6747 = 0.02 mag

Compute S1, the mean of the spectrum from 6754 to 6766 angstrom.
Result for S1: 6.53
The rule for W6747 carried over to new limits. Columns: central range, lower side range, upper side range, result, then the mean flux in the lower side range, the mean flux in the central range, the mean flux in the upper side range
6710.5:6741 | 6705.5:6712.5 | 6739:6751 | -0.040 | 6.7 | 6.88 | 6.56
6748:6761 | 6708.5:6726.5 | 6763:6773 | 0.013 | 6.82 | 6.62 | 6.65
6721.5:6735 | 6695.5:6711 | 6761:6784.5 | -0.058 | 6.55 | 6.96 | 6.69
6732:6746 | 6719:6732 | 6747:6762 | 0.008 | 6.88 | 6.71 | 6.62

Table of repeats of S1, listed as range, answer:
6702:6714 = 6.67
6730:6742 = 6.86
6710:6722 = 6.86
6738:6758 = 6.58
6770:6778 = 6.57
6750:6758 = 6.61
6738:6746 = 6.55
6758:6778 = 6.64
